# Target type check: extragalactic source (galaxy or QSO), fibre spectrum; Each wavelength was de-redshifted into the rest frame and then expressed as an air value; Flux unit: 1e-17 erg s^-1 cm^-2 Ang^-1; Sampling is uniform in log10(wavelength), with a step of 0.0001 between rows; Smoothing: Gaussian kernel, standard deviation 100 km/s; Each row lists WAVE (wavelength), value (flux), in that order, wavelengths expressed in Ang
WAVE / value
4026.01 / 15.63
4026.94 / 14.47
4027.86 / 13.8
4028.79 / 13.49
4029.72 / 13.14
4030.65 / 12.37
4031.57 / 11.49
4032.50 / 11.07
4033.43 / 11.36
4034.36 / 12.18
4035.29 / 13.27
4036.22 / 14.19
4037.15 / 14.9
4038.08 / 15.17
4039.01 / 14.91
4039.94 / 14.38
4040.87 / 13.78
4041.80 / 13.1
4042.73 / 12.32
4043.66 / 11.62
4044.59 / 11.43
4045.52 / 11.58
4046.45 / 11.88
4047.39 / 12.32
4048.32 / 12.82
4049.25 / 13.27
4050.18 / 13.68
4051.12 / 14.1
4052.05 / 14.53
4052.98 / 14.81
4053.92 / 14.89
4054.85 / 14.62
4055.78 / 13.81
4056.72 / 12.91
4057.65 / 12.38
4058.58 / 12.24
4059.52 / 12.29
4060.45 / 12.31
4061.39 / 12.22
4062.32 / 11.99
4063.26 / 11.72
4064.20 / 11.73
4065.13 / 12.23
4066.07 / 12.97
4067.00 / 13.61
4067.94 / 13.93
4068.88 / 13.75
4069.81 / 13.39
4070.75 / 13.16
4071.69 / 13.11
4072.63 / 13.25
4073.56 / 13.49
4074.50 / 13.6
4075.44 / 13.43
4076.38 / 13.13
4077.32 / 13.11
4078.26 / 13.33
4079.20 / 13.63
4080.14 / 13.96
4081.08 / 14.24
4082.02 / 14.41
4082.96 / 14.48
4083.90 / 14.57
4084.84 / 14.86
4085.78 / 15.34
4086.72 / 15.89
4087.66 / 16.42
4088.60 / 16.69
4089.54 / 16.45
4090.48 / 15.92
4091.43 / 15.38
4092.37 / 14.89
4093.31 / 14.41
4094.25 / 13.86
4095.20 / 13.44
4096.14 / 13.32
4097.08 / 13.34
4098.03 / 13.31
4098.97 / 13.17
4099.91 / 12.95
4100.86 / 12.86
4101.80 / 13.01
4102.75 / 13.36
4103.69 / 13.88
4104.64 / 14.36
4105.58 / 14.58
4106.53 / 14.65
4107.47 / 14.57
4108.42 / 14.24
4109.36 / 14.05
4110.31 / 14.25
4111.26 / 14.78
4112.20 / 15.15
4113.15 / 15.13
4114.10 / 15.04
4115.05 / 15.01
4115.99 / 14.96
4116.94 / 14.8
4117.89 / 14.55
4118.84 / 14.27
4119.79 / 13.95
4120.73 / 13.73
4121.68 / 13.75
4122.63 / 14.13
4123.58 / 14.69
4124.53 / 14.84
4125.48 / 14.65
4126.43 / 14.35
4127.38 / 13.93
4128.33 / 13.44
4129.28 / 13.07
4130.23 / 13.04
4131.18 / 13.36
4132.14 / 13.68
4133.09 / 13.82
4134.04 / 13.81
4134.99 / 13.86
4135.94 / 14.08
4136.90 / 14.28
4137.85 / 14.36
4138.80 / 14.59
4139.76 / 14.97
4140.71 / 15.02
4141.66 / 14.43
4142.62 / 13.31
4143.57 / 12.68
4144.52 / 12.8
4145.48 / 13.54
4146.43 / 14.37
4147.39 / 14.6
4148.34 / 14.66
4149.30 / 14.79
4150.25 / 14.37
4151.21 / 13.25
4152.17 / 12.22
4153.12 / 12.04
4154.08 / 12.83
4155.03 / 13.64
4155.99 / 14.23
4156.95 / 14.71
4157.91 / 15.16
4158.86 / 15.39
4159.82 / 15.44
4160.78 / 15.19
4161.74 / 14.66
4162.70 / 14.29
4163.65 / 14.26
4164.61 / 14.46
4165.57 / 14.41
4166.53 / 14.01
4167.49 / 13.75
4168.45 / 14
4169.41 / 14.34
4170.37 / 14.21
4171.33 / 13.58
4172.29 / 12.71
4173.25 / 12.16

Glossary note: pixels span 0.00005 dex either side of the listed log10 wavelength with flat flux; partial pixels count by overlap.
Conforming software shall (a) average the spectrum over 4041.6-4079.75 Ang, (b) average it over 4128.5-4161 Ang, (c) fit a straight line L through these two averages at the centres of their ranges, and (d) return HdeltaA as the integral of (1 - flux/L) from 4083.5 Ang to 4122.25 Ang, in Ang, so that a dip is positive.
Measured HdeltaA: -2.8 Ang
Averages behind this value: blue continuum 13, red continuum 14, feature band 14.5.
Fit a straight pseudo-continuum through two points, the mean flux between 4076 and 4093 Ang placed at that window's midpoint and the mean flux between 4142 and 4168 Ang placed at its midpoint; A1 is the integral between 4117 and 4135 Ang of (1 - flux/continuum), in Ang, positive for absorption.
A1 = 0.5 Ang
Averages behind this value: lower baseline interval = 14.8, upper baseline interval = 14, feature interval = 14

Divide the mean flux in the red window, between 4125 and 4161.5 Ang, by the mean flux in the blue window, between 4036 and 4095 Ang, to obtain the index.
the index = 1.0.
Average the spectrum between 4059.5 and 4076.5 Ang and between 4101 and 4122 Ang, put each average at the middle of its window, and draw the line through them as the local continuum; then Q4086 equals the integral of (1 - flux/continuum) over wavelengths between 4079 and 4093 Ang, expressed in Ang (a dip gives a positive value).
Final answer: -1.7 Ang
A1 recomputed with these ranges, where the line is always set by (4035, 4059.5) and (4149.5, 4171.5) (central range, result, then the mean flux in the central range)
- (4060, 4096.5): -0.8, 13.9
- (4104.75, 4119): -0.9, 14.7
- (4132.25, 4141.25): -0.2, 14.3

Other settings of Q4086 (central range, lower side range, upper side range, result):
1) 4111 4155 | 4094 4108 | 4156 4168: 0.28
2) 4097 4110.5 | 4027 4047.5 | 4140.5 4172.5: -0.22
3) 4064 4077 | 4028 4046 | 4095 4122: 0.25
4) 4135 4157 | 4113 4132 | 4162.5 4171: 0.48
